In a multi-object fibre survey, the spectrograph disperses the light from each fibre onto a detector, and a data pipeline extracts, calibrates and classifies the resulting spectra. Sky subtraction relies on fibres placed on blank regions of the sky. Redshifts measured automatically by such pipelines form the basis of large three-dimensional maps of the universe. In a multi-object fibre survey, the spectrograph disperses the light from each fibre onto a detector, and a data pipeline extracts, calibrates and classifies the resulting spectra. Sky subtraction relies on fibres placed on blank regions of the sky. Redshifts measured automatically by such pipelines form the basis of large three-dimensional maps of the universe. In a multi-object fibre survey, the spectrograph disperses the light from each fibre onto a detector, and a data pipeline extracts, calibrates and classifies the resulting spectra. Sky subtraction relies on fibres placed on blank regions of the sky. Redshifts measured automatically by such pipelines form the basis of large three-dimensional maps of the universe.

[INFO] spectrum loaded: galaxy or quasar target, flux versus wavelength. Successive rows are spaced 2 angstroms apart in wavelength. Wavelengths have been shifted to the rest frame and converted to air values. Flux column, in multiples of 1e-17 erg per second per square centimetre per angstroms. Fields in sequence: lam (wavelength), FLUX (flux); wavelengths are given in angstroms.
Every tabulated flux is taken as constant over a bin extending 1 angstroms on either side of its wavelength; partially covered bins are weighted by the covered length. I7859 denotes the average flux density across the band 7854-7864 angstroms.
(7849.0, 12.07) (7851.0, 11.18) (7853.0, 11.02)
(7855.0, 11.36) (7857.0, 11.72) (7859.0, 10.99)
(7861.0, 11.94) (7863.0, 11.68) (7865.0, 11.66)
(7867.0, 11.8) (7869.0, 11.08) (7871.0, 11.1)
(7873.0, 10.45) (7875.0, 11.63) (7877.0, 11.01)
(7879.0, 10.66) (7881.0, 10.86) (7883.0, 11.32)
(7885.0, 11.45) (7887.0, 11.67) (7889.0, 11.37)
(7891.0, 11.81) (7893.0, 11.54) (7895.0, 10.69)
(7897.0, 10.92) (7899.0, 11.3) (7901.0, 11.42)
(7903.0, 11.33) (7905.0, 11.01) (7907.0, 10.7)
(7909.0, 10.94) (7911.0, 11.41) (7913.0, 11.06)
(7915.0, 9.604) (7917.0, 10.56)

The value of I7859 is 11.5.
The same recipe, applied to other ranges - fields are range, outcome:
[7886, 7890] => 11.5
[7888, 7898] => 11.3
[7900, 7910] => 11.1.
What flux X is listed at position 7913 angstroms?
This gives 11.06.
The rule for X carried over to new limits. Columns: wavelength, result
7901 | 11.42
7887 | 11.67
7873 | 10.45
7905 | 11.01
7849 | 12.07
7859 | 10.99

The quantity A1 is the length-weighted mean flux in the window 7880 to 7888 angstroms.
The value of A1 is 11.3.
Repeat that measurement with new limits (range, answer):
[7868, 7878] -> 11.1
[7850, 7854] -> 11.1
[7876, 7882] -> 10.8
